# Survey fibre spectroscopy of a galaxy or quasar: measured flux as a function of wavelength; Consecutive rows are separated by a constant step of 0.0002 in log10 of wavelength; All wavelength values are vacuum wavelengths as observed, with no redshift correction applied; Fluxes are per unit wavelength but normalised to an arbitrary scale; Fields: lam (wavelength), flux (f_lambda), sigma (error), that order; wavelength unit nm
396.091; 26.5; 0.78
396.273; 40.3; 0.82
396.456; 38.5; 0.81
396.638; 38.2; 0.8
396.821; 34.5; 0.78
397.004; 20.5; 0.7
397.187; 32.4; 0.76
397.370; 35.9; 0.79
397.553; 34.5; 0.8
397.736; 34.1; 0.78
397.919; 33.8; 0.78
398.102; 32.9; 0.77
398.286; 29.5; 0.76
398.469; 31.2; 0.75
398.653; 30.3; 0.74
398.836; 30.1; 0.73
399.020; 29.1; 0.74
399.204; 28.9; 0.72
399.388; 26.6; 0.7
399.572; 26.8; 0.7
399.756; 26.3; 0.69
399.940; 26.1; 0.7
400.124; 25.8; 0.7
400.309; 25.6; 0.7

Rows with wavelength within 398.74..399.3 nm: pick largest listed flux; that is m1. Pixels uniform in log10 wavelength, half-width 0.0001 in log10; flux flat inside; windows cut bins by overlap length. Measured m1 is 30.1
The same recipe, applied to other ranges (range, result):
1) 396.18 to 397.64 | 40.3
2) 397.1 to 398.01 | 35.9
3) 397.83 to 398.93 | 33.8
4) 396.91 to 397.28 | 32.4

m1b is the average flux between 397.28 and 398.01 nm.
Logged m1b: 34.6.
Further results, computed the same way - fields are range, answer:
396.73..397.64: 31.5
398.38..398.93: 30.5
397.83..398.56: 31.8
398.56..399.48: 29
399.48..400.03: 26.4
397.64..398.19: 33.6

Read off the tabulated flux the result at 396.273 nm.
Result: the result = 40.3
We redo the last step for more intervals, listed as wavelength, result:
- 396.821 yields 34.5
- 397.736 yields 34.1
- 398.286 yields 29.5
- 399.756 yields 26.3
